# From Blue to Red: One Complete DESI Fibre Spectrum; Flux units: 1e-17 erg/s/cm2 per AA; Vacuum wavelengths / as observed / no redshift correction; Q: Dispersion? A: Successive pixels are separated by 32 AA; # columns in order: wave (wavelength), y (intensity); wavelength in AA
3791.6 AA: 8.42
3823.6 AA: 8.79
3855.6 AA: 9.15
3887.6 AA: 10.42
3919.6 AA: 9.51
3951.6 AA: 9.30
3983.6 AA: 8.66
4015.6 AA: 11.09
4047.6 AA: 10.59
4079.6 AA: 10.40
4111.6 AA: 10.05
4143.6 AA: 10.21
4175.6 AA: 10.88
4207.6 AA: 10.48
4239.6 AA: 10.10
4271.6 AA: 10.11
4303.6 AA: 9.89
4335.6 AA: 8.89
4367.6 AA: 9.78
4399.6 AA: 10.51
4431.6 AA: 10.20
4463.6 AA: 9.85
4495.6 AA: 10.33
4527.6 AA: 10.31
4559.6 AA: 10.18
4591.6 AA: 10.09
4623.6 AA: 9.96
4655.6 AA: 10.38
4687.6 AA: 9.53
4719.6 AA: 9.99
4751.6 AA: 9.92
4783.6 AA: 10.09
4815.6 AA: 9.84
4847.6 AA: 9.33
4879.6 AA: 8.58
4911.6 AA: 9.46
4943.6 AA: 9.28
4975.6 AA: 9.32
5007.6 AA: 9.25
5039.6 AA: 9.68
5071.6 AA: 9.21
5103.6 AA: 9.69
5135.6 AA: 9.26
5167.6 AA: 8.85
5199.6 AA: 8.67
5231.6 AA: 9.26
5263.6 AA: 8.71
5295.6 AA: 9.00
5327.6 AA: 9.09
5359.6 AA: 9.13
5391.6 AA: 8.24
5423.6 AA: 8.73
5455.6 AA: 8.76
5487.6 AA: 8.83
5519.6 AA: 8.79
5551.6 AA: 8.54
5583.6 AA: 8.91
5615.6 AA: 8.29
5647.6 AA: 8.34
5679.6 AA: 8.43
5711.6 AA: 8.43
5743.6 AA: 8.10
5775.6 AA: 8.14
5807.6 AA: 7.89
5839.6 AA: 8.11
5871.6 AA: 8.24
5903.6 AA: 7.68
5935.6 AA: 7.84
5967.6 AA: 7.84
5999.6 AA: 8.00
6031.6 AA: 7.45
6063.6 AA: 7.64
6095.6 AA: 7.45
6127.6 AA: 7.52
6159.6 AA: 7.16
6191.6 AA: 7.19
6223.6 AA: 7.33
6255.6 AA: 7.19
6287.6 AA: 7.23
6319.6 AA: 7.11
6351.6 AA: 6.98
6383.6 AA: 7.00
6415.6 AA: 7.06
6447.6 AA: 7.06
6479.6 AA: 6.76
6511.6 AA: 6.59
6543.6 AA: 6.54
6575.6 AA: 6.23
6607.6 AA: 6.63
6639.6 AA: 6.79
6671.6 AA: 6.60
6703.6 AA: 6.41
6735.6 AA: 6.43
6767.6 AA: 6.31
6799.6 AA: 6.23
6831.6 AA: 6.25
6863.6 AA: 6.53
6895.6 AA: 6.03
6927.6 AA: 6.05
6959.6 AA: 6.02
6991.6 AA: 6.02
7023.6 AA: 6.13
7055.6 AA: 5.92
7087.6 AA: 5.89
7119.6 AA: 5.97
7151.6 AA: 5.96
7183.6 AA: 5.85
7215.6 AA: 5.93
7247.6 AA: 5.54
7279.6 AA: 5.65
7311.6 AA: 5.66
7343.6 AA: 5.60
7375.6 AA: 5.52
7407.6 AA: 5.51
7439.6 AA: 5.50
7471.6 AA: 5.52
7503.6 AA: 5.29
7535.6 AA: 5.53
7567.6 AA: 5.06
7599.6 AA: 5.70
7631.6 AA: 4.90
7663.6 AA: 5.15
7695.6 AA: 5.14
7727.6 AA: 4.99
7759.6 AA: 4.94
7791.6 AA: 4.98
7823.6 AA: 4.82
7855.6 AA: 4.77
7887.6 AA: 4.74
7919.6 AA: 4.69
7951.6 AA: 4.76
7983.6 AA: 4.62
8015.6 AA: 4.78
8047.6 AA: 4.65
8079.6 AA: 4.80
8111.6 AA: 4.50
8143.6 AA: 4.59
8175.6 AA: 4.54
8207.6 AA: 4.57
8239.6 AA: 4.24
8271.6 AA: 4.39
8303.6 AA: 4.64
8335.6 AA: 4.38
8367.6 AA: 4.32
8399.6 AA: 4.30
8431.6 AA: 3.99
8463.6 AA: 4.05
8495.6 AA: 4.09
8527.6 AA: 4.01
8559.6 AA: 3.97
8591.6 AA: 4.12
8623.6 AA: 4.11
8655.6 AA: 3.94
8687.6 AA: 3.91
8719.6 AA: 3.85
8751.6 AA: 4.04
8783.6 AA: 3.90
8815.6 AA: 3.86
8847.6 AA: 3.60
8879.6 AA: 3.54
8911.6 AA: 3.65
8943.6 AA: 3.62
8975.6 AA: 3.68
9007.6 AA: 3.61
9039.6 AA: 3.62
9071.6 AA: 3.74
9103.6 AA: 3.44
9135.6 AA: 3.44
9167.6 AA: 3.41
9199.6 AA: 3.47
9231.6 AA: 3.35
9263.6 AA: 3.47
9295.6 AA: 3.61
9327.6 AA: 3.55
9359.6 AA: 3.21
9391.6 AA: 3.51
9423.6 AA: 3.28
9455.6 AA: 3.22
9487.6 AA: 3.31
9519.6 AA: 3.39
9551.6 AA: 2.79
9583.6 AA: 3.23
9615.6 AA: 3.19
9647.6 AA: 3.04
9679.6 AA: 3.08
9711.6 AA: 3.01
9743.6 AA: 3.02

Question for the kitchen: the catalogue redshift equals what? 0.001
